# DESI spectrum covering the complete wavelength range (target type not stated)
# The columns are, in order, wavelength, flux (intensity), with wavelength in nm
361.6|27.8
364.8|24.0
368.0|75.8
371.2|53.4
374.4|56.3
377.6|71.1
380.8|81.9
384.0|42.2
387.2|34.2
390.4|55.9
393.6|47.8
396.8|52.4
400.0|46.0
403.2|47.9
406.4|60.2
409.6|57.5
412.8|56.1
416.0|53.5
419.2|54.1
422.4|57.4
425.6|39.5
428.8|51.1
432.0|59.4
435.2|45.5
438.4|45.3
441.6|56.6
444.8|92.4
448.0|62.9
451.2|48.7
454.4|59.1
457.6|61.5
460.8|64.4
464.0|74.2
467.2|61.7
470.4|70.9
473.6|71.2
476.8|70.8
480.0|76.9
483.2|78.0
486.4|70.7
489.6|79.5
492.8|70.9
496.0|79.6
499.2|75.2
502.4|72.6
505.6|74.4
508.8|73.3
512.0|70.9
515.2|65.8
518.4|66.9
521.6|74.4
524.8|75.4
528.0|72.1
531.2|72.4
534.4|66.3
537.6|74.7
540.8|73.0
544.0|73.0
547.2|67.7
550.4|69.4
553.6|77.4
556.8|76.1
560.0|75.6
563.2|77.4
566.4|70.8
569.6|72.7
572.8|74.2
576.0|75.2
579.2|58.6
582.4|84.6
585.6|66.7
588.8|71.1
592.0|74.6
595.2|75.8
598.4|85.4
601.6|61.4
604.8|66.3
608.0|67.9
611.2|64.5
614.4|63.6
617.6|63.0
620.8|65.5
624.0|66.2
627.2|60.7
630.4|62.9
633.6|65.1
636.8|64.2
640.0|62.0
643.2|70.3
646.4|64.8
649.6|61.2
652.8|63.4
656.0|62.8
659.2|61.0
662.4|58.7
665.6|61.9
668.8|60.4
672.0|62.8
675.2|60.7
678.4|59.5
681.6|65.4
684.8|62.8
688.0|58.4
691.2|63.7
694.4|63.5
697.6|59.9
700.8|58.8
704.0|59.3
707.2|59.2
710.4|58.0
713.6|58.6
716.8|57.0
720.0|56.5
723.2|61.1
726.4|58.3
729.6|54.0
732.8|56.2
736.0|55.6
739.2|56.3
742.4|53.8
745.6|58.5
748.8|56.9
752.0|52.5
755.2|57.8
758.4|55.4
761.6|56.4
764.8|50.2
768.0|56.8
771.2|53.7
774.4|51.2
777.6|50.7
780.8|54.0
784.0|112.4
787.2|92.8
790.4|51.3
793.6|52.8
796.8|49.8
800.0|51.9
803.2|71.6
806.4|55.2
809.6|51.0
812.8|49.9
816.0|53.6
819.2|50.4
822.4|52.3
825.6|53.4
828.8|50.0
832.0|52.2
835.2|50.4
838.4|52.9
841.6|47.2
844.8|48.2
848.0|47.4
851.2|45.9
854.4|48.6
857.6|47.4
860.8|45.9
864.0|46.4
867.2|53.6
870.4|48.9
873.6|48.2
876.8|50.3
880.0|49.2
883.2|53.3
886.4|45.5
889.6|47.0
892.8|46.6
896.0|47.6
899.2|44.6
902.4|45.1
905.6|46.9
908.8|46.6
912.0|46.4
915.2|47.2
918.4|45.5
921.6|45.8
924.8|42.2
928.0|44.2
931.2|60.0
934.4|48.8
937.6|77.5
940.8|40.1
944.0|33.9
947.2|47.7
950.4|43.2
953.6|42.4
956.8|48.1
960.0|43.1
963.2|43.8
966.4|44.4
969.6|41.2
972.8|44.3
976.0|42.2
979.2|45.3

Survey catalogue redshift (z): 0.197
